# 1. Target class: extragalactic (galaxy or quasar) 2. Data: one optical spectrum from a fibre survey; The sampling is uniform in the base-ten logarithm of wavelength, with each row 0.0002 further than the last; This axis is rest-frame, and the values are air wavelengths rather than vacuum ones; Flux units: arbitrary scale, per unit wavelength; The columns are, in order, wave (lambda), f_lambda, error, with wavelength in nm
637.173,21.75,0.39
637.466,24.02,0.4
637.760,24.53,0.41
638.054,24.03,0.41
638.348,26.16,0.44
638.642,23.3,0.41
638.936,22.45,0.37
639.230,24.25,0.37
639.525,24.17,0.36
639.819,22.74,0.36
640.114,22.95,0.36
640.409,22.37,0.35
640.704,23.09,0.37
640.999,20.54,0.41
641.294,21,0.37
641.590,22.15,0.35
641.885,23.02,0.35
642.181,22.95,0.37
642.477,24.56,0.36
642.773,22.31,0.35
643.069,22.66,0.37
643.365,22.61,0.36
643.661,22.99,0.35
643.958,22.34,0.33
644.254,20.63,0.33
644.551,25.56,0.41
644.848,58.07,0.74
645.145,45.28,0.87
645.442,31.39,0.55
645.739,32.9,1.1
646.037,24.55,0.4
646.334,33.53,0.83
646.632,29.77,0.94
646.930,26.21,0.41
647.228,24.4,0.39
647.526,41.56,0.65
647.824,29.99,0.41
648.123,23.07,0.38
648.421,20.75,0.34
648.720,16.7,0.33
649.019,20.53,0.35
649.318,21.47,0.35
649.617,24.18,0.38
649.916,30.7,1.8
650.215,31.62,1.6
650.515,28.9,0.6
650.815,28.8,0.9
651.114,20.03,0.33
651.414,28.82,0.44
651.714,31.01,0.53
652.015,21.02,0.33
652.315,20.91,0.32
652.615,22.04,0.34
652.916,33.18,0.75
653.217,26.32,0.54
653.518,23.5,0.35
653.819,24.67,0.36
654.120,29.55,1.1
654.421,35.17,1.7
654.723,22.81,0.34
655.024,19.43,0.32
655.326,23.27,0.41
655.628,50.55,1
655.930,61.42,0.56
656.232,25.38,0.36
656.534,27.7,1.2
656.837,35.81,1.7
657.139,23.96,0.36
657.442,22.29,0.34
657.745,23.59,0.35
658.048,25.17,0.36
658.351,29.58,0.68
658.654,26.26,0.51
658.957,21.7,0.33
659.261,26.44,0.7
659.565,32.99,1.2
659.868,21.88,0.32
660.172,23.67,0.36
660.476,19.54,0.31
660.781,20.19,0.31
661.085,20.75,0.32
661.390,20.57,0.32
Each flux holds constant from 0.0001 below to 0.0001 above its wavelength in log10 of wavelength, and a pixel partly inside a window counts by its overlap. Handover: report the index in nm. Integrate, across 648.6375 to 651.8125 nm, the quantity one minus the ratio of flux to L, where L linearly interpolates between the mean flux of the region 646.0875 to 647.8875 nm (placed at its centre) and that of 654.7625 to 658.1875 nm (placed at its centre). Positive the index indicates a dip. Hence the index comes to 0.496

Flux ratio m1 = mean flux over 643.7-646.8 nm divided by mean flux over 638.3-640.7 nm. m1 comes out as 1.37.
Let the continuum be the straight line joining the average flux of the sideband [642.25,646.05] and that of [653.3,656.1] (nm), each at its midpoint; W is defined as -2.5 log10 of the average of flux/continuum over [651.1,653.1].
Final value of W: 0.216 mag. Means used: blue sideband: 29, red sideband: 32.1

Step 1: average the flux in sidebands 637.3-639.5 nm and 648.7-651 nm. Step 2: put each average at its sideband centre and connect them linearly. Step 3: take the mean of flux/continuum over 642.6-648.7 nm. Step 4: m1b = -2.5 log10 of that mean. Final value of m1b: -0.15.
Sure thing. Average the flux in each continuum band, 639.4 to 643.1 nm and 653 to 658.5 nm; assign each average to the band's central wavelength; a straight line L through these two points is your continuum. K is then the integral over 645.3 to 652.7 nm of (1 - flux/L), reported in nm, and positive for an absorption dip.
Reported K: -0.12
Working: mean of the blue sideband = 22.6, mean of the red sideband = 29.5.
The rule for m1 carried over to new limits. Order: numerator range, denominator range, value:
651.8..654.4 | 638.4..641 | 1.12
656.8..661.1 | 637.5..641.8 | 1.07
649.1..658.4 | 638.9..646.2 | 1.08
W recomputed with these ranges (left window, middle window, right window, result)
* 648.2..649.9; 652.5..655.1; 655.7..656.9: 0.22 mag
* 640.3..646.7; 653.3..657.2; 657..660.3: -0.21 mag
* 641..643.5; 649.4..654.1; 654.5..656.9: 0.14 mag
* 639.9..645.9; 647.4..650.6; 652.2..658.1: 0.06 mag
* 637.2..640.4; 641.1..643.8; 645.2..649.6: 0.12 mag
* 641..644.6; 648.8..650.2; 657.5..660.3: -0.03 mag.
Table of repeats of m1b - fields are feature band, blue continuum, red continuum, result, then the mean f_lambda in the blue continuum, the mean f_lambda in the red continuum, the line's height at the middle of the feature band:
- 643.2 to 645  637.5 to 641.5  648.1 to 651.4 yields -0.20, 23.2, 24.5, 23.8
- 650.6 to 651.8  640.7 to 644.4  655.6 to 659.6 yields -0.01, 22.3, 30.2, 26.9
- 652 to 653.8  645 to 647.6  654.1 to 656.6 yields 0.31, 31.9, 33.2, 32.8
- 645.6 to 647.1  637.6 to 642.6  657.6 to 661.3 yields -0.24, 23.2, 24.2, 23.5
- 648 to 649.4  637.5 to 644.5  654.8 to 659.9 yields 0.26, 23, 29.3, 26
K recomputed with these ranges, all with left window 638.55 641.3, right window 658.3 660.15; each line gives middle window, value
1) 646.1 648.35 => -0.49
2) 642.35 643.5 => 0.01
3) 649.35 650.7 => -0.20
